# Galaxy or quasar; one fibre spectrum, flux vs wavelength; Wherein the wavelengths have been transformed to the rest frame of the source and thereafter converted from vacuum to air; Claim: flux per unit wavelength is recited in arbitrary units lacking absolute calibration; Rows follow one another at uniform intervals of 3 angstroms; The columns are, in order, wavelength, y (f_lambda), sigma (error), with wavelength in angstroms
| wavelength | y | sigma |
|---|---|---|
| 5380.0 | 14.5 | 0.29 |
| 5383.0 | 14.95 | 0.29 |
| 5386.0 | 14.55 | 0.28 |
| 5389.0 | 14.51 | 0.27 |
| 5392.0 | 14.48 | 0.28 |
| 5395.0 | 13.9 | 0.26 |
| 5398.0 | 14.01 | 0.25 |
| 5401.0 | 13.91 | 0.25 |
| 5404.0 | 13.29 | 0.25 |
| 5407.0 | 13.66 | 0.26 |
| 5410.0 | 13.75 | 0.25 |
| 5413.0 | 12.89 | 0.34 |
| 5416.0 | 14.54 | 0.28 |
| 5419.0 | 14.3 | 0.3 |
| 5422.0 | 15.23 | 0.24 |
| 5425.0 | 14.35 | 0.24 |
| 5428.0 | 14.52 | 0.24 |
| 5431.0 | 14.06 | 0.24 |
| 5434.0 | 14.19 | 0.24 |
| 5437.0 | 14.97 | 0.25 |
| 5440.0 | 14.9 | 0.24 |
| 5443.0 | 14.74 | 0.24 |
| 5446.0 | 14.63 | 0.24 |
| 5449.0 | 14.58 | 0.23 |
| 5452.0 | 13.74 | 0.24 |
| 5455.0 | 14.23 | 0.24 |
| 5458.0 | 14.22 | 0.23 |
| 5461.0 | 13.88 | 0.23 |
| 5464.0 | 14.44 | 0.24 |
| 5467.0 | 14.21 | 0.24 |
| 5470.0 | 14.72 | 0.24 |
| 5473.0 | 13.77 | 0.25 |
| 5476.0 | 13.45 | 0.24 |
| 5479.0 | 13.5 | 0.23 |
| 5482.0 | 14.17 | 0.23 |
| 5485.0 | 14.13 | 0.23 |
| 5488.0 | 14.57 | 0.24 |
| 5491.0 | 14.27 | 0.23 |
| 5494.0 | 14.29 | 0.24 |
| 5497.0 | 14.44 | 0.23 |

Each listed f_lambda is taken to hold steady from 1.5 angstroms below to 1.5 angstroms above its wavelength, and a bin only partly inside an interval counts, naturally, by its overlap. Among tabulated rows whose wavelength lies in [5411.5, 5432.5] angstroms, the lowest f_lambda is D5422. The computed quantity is 12.89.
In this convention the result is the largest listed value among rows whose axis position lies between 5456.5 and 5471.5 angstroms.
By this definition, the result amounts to 14.72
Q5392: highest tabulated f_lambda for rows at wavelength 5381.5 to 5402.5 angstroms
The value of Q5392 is 14.95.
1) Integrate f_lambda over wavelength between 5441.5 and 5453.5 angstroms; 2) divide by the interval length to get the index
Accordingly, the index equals 14.4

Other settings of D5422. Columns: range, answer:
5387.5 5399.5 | 13.9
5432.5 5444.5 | 14.19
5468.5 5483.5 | 13.45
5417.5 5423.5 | 14.3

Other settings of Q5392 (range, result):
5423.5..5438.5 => 14.97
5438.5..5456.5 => 14.9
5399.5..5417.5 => 14.54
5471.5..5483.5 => 14.17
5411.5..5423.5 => 15.23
